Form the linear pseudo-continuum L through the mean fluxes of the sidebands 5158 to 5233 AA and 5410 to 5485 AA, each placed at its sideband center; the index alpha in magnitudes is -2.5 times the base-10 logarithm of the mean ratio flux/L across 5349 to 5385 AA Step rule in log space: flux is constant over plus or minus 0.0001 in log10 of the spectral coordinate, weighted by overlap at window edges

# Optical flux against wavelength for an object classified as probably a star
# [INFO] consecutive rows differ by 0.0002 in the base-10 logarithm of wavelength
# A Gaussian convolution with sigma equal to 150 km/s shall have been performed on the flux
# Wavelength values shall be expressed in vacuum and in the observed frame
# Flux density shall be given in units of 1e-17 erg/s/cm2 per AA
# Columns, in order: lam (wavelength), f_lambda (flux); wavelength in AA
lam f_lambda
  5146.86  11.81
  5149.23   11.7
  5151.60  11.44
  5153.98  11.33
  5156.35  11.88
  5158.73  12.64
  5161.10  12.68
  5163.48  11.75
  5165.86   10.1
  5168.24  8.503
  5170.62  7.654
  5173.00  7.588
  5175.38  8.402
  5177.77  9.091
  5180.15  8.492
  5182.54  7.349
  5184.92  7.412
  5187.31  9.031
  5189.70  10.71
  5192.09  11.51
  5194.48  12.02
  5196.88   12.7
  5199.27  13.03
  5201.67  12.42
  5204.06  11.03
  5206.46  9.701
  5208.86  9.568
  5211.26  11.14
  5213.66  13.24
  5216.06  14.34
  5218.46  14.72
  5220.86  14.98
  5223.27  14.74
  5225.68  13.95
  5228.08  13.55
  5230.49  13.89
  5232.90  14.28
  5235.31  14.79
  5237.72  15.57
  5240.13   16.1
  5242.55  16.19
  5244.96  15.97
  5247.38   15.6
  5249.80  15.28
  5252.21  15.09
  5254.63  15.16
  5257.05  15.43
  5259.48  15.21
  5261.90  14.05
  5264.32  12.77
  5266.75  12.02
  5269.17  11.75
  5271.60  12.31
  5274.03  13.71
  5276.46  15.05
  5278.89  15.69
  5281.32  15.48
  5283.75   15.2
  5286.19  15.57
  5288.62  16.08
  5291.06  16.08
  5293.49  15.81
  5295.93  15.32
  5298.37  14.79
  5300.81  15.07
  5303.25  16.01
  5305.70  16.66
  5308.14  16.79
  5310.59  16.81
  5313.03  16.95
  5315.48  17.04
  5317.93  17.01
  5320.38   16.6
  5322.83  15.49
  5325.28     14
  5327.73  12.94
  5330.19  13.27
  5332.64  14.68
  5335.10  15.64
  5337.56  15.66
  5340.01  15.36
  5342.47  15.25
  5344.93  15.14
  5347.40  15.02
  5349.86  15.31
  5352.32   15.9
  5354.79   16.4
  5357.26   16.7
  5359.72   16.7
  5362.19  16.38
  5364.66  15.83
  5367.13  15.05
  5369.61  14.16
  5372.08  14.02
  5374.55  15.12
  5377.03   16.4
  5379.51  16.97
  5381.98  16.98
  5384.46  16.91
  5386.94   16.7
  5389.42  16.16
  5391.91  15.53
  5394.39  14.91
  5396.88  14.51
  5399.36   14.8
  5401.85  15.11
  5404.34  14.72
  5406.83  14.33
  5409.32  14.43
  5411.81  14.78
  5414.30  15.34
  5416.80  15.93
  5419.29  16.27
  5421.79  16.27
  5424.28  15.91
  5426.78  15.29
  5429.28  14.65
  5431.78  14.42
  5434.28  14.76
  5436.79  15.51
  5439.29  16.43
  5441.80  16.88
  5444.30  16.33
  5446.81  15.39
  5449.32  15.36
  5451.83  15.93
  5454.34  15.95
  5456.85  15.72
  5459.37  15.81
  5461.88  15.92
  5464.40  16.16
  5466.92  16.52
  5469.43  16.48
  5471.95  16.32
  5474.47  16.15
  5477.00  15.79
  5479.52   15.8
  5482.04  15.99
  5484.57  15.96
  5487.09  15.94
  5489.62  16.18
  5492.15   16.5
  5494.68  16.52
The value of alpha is -0.11 mag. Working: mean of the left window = 11.3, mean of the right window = 15.8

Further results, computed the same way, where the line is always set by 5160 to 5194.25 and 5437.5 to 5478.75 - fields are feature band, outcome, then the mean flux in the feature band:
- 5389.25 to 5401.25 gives -0.038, 15.1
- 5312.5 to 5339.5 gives -0.188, 15.3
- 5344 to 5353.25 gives -0.142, 15.3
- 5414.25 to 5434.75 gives -0.015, 15.5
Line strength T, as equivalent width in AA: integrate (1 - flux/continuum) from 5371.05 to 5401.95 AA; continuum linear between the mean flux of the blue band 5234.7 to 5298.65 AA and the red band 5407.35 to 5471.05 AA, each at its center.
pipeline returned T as -0.6 AA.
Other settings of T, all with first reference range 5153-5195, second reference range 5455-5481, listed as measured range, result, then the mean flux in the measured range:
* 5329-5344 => -1.9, 15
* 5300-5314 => -4.1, 16.4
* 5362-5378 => -1.4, 15.2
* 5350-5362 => -2.3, 16.3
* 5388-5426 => -1.3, 15.3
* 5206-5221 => -2.5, 12.5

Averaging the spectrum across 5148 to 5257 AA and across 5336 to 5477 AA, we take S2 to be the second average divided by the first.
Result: 1.28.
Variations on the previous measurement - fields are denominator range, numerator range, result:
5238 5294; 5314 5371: 1.04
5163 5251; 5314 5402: 1.29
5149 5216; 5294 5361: 1.48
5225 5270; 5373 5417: 1.06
